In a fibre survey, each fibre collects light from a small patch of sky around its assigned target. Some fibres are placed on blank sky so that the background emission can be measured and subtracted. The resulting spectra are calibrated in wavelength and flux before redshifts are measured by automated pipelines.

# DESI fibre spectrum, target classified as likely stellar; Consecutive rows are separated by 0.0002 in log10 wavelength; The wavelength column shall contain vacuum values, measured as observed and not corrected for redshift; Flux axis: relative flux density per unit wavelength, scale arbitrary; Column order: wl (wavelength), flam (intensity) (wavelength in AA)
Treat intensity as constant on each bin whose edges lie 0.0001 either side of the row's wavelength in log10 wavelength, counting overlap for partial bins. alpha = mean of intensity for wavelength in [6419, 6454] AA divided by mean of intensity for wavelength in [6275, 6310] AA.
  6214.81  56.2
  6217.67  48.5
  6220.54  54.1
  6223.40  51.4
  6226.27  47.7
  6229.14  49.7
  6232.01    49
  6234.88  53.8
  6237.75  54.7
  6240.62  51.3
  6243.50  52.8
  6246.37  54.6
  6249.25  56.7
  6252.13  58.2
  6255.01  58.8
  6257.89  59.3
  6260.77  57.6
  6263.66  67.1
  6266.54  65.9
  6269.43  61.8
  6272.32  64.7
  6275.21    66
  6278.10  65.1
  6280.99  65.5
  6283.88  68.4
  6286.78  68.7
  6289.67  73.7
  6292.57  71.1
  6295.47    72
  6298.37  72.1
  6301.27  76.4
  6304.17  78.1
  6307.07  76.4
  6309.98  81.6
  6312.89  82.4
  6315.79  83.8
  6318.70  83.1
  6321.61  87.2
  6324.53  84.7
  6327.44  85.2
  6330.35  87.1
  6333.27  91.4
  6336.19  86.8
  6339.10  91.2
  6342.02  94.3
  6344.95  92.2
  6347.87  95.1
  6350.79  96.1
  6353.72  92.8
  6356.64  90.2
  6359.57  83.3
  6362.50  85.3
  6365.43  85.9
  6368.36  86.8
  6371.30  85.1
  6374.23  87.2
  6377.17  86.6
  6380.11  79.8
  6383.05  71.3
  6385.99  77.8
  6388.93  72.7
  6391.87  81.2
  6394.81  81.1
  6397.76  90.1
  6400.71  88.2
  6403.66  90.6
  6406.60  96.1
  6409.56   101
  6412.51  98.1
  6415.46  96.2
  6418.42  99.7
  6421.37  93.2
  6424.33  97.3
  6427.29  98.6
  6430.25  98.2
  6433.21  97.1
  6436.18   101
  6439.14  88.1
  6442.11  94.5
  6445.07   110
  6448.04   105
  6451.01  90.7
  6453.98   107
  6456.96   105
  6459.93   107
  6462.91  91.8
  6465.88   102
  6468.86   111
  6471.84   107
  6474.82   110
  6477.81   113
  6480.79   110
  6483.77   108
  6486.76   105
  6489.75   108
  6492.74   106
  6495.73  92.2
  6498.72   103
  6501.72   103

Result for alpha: 1.4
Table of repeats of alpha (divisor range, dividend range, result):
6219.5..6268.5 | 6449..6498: 1.88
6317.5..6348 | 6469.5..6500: 1.20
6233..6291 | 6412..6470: 1.63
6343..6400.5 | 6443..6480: 1.23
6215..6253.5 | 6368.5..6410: 1.61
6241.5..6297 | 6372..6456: 1.45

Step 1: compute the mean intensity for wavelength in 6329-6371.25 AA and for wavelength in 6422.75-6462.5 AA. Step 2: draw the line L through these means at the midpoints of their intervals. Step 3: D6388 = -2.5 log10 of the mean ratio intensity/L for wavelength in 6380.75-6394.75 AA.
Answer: 0.22 mag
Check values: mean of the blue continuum 89.7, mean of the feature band 76.6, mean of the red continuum 99.7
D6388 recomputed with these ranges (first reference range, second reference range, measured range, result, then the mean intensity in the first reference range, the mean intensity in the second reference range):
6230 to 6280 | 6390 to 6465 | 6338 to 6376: -0.113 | 58.6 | 96.2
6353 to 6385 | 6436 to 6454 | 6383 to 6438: 0.011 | 84.6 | 98.8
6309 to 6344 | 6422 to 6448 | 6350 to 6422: 0.064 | 86.7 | 98.3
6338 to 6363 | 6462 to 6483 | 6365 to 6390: 0.165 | 91.4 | 107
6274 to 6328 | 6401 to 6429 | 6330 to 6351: -0.110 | 75.8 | 96.4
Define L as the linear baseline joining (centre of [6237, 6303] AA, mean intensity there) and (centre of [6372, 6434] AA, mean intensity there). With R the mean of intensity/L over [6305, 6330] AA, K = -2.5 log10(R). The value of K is -0.141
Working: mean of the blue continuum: 63.8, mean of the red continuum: 89.5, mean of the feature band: 83.1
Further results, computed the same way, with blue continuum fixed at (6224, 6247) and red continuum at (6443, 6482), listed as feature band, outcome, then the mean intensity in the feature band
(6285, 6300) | -0.103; 71.5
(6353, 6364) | -0.091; 87.6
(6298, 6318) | -0.154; 79.2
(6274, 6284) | -0.070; 66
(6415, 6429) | -0.017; 97.1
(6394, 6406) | 0.024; 88.5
